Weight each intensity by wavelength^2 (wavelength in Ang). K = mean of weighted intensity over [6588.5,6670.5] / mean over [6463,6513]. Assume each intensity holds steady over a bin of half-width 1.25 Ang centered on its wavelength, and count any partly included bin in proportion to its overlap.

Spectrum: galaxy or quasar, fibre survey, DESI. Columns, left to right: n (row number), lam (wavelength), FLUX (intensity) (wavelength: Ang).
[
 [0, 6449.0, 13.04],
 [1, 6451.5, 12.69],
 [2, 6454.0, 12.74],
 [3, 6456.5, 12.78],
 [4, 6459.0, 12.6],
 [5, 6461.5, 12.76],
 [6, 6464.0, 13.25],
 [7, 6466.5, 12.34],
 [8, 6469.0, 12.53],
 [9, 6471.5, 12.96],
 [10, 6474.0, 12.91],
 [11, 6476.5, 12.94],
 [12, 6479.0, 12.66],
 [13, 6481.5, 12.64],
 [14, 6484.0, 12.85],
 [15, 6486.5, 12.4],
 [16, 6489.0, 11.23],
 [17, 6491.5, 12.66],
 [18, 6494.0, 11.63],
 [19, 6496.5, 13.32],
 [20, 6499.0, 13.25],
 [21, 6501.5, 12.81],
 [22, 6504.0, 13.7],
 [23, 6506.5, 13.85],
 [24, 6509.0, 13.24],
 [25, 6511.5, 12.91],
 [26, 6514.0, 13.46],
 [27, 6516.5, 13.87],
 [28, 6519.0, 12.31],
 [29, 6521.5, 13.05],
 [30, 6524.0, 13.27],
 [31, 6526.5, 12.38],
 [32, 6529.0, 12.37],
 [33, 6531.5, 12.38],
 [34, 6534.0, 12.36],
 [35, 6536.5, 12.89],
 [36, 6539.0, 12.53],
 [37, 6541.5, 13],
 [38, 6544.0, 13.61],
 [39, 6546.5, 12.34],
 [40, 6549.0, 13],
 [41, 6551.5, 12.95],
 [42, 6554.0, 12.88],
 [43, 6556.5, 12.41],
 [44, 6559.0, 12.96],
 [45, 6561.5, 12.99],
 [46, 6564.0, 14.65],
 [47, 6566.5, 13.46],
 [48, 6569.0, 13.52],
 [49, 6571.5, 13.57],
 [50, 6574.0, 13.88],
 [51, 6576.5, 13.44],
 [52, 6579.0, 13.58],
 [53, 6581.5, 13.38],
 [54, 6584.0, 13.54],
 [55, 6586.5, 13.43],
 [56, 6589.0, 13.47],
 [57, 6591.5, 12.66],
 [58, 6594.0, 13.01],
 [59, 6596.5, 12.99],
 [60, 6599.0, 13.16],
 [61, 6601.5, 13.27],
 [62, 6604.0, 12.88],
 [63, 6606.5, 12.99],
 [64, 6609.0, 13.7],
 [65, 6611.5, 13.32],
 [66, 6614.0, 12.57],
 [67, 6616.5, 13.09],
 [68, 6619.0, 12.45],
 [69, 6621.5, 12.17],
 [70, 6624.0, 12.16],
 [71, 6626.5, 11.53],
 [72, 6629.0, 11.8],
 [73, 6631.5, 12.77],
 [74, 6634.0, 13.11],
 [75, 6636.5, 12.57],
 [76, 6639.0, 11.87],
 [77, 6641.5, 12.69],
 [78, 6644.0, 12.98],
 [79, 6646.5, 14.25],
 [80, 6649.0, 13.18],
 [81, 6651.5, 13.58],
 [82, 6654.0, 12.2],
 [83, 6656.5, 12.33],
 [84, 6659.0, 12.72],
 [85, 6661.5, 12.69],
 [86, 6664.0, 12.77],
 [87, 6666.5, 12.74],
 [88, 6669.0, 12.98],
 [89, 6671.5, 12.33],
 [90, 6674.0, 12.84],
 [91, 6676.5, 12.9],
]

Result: 1.04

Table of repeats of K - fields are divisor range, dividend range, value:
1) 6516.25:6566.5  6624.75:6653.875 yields 1.02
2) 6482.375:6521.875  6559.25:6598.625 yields 1.06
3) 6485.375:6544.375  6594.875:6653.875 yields 1.03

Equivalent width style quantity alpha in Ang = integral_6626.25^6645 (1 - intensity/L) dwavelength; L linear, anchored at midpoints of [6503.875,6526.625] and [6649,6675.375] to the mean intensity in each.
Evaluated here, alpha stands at 0.5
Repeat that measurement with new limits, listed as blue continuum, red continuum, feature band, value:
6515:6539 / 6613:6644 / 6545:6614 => -3.5 Ang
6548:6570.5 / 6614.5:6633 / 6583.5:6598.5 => -0.5 Ang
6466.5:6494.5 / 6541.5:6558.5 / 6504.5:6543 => -0.6 Ang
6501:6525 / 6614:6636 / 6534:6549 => 0.2 Ang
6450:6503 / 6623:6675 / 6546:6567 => -0.7 Ang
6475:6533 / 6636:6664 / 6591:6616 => -0.5 Ang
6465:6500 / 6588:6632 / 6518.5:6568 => -0.9 Ang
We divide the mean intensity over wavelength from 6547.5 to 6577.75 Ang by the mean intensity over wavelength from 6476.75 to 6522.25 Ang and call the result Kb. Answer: 1.0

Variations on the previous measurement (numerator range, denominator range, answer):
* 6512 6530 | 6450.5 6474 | 1.02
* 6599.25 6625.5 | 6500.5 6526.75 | 0.97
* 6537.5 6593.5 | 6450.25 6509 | 1.04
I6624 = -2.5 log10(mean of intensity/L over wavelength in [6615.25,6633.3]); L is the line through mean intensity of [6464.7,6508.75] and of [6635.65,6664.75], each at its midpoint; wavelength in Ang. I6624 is 0.04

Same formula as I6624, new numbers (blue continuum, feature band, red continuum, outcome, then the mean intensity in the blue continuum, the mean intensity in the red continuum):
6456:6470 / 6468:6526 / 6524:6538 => -0.02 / 12.7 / 12.5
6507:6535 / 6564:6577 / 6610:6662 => -0.07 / 12.9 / 12.7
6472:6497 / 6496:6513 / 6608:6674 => -0.06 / 12.5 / 12.7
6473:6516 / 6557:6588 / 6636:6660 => -0.05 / 12.9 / 12.8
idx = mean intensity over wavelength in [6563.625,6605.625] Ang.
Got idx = 13.4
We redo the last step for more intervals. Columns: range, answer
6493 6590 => 13.1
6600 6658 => 12.8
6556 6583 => 13.5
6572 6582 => 13.6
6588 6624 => 12.9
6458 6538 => 12.8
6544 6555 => 12.9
